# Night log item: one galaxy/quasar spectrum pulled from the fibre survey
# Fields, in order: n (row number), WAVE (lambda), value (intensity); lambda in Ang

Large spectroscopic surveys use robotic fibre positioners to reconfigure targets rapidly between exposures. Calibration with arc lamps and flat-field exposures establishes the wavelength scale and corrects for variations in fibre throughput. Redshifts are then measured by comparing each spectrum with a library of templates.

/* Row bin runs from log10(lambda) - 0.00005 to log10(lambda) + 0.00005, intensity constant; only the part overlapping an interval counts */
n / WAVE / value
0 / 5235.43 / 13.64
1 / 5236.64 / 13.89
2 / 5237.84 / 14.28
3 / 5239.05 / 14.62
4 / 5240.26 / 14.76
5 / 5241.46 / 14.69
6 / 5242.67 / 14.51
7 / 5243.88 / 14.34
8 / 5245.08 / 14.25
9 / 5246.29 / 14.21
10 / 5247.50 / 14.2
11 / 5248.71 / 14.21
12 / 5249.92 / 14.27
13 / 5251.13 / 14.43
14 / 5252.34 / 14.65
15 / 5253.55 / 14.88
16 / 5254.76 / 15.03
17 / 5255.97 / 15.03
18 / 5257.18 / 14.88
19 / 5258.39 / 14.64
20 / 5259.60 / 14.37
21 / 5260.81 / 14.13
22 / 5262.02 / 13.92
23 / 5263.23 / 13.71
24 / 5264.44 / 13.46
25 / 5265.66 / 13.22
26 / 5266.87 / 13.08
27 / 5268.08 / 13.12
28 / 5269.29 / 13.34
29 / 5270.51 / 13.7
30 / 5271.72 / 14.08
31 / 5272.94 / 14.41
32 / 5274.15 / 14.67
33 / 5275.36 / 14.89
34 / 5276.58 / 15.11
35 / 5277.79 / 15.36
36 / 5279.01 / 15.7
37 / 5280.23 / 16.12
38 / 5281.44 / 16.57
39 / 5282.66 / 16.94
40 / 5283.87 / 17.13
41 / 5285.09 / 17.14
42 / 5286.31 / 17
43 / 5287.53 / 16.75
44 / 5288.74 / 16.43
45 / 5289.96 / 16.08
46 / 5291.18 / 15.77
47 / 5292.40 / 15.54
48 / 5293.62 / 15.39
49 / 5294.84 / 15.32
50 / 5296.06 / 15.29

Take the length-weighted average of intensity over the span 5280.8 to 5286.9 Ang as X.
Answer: 17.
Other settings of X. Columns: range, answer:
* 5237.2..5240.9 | 14.6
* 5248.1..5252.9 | 14.4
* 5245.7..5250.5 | 14.2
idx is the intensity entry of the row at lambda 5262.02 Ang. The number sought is 13.92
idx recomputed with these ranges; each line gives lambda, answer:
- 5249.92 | 14.27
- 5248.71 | 14.21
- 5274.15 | 14.67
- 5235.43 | 13.64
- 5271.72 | 14.08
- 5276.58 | 15.11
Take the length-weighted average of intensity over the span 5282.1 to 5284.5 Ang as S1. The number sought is 17.1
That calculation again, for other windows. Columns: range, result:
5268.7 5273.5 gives 13.9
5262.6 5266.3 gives 13.5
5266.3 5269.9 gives 13.2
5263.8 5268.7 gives 13.2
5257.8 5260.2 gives 14.5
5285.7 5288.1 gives 16.8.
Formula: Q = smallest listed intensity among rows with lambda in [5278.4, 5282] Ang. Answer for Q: 15.7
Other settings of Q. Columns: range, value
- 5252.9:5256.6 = 14.88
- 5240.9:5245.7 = 14.25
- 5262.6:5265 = 13.46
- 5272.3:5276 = 14.41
